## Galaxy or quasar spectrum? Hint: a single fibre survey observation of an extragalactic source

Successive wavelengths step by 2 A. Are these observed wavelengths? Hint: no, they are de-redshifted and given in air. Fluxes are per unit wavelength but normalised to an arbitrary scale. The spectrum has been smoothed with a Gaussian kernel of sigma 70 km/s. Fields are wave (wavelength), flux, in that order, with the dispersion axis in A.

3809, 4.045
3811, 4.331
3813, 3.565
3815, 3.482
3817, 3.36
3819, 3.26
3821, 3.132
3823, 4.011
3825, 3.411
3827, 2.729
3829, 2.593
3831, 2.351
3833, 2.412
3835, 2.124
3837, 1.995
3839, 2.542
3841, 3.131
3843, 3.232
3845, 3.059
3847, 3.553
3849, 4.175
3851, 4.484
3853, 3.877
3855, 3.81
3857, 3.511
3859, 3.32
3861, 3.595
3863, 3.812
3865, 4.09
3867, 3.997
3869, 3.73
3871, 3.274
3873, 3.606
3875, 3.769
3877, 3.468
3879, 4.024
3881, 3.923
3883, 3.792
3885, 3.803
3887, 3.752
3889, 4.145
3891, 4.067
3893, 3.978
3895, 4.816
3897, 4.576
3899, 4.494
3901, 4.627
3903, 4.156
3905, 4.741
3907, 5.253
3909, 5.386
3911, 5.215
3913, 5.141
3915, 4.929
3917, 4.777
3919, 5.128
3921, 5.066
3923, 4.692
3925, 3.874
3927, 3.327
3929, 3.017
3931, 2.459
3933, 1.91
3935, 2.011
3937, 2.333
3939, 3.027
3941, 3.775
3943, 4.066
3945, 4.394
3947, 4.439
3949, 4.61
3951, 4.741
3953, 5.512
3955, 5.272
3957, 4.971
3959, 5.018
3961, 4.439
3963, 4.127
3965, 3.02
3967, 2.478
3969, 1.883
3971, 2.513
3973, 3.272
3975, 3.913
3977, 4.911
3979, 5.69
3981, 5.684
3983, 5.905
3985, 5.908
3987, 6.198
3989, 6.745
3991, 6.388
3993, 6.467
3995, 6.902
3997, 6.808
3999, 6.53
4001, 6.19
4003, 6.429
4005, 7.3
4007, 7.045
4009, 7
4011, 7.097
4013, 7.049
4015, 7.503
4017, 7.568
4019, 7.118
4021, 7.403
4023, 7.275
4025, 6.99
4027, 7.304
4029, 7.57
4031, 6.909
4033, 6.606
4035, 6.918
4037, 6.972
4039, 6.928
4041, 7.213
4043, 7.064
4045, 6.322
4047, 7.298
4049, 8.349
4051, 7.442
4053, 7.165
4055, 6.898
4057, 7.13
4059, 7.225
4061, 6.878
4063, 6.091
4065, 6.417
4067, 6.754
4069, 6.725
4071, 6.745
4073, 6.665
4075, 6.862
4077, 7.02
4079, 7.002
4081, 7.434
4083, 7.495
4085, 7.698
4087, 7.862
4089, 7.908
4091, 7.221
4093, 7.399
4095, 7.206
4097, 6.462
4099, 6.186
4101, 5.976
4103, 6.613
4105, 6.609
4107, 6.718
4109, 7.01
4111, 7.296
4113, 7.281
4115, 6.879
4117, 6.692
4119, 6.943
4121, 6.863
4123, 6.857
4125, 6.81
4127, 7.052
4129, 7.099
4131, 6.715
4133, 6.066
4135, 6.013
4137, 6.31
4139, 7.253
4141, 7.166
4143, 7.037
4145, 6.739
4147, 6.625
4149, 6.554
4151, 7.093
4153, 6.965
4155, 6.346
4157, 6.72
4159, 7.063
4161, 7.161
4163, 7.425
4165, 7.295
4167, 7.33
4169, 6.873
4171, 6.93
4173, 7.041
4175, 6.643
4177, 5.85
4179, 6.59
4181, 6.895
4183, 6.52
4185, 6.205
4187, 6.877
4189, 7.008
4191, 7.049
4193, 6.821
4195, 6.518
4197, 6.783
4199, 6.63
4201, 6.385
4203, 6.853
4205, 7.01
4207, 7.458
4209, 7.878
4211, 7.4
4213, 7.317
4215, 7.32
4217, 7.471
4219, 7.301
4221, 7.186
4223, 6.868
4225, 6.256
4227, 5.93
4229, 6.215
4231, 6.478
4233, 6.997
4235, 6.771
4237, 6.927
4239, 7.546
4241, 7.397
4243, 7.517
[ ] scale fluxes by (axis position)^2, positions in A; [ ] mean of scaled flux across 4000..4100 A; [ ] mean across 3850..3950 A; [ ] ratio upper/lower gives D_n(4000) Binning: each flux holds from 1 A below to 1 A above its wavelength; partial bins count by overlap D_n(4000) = 1.90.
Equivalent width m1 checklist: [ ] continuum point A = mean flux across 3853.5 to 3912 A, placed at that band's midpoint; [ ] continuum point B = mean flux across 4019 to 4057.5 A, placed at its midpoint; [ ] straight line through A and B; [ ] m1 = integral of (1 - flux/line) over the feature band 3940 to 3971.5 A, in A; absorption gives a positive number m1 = 8.0 A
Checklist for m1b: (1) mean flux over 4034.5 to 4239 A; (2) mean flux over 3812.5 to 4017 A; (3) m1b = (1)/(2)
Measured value 1.6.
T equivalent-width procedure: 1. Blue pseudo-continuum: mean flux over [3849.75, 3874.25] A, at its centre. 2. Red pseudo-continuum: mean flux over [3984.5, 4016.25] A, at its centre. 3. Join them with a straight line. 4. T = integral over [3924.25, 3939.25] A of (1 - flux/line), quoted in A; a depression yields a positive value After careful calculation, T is 7.2 A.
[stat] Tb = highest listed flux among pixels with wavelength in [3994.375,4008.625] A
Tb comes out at 7.3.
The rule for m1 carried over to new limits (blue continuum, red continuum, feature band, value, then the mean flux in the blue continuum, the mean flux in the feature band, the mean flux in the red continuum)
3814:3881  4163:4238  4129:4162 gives -2.2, 3.37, 6.75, 6.87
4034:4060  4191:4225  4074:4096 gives -0.8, 7.15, 7.37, 7.05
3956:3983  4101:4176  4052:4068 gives -3.6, 4.06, 6.82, 6.86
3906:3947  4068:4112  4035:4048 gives -1.8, 4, 6.96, 7.01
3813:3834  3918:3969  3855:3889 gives -3.2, 3.1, 3.73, 3.87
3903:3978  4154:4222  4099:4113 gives -1.7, 4.05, 6.71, 6.95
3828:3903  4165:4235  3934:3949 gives 2.9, 3.62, 3.51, 6.85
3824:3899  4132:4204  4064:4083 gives -3.6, 3.54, 6.88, 6.77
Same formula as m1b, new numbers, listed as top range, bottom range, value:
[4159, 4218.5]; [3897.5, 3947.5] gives 1.70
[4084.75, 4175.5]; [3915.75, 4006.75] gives 1.49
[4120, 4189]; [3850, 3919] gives 1.62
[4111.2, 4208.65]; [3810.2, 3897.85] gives 1.93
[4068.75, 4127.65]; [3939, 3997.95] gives 1.46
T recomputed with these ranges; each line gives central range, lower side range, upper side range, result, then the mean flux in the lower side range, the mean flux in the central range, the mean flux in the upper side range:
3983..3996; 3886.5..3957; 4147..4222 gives -3.9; 4.23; 6.39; 6.94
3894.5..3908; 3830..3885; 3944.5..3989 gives -2.7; 3.44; 4.66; 4.55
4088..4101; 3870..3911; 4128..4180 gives -1.6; 4.21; 6.98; 6.8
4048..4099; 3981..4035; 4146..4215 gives -1.8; 6.83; 7.1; 6.89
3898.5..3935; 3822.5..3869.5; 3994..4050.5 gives 3.7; 3.3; 4.28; 7.06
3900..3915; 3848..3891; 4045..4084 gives -1.7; 3.81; 4.93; 7.01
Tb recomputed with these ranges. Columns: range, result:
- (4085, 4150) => 7.908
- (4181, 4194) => 7.049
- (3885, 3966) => 5.512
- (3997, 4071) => 8.349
